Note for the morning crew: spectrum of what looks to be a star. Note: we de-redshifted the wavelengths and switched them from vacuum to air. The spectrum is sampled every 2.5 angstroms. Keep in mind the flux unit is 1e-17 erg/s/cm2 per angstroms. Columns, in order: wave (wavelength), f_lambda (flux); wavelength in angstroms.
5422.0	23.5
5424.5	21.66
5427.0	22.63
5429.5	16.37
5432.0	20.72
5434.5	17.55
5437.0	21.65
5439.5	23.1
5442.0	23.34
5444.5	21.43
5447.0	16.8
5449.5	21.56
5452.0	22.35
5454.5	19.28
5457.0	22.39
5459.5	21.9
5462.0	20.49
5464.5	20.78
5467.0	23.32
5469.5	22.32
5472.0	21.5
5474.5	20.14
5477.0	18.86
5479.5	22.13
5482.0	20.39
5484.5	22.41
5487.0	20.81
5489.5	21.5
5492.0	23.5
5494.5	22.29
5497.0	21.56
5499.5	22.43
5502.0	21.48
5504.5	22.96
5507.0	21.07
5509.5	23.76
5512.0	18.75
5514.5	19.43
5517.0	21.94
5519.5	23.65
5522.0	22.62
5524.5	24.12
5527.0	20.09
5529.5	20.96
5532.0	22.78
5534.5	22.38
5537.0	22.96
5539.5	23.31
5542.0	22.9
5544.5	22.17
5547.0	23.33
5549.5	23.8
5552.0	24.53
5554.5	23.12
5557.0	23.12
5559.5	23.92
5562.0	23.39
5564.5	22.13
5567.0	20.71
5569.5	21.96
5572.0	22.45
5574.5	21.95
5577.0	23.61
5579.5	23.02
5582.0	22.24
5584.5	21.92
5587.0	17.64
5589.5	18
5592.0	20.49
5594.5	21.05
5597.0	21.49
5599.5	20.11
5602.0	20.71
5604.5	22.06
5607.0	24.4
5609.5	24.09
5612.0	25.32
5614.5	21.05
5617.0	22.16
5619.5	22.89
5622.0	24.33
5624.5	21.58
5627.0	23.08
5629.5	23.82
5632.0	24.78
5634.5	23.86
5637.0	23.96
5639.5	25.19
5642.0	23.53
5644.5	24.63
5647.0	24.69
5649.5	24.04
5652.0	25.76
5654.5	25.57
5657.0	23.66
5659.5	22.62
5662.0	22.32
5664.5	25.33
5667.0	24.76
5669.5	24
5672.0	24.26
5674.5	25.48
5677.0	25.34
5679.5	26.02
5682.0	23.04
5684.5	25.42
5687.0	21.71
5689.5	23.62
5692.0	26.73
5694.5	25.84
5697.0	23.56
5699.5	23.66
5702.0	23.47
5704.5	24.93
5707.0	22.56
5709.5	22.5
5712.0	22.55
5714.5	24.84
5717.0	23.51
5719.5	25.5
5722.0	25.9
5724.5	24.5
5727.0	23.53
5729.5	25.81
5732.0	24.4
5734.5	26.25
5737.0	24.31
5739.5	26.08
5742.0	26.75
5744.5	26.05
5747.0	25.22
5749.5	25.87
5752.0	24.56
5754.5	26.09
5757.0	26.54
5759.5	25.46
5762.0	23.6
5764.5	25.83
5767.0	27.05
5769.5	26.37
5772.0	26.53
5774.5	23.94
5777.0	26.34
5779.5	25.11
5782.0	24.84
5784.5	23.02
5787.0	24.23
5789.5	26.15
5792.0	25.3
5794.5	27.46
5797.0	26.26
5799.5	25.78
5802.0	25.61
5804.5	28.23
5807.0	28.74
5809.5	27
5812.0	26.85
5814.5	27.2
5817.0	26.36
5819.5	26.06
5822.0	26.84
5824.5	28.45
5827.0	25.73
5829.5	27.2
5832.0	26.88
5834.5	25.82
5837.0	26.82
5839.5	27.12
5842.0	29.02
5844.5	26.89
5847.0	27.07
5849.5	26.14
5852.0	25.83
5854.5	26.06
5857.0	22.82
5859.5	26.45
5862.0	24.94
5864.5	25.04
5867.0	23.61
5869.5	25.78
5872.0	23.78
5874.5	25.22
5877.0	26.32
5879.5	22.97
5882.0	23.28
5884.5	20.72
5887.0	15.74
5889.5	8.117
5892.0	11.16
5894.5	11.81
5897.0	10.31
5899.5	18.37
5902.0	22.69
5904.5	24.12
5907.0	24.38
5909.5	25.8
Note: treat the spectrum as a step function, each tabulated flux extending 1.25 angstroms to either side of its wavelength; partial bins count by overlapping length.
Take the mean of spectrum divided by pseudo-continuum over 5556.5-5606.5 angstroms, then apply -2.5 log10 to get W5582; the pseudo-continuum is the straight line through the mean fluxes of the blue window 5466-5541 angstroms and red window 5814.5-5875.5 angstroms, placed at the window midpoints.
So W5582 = 0.06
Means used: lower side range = 21.8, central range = 21.6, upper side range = 26.1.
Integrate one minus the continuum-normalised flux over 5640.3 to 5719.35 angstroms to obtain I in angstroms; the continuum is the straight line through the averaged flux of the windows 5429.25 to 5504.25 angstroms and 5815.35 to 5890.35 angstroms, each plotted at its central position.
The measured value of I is -3.3 angstroms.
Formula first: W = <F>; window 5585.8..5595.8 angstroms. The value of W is 19.3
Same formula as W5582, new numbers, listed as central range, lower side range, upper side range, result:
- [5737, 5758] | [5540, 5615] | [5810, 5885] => -0.06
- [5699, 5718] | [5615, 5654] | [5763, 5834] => 0.06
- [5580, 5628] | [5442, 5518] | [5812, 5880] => 0.05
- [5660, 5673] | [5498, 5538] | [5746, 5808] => 0.00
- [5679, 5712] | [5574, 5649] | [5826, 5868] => -0.01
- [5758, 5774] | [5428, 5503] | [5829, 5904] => -0.15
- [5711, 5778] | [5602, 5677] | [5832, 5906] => -0.09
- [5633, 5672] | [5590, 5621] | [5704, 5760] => -0.05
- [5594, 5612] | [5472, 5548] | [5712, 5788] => 0.04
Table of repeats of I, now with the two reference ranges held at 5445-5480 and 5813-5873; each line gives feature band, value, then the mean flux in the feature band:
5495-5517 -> 0.08 angstroms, 21.5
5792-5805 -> -0.45 angstroms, 26.4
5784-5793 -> 0.22 angstroms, 24.8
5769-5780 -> -0.18 angstroms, 25.6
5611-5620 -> 0.11 angstroms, 22.8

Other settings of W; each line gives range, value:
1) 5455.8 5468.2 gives 21.8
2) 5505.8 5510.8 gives 22.4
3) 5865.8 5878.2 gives 24.9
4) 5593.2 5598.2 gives 21.3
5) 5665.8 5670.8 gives 24.4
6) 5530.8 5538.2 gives 22.7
